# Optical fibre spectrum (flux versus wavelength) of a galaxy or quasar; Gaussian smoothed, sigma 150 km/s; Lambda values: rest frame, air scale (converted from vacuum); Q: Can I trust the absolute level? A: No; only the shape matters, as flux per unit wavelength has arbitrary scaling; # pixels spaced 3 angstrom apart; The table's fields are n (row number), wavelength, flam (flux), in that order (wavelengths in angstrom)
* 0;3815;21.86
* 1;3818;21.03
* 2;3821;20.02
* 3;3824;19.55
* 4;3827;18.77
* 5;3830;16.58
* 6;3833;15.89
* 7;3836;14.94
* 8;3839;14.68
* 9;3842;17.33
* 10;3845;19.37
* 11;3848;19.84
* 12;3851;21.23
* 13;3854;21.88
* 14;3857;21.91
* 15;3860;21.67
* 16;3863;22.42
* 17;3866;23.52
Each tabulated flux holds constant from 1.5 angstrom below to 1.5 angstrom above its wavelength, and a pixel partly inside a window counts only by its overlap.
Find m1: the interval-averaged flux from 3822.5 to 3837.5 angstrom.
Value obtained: 17.1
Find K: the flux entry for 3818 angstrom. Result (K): 21.03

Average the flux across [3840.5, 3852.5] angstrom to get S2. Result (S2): 19.4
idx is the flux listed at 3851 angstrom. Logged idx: 21.23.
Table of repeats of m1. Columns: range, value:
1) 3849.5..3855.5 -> 21.6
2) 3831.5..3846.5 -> 16.4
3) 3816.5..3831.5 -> 19.2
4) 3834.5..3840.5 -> 14.8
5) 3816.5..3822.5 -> 20.5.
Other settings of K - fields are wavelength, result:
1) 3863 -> 22.42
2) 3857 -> 21.91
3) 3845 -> 19.37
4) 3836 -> 14.94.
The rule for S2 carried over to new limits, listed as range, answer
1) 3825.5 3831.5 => 17.7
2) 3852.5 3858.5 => 21.9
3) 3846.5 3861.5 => 21.3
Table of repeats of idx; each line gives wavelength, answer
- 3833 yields 15.89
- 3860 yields 21.67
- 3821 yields 20.02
